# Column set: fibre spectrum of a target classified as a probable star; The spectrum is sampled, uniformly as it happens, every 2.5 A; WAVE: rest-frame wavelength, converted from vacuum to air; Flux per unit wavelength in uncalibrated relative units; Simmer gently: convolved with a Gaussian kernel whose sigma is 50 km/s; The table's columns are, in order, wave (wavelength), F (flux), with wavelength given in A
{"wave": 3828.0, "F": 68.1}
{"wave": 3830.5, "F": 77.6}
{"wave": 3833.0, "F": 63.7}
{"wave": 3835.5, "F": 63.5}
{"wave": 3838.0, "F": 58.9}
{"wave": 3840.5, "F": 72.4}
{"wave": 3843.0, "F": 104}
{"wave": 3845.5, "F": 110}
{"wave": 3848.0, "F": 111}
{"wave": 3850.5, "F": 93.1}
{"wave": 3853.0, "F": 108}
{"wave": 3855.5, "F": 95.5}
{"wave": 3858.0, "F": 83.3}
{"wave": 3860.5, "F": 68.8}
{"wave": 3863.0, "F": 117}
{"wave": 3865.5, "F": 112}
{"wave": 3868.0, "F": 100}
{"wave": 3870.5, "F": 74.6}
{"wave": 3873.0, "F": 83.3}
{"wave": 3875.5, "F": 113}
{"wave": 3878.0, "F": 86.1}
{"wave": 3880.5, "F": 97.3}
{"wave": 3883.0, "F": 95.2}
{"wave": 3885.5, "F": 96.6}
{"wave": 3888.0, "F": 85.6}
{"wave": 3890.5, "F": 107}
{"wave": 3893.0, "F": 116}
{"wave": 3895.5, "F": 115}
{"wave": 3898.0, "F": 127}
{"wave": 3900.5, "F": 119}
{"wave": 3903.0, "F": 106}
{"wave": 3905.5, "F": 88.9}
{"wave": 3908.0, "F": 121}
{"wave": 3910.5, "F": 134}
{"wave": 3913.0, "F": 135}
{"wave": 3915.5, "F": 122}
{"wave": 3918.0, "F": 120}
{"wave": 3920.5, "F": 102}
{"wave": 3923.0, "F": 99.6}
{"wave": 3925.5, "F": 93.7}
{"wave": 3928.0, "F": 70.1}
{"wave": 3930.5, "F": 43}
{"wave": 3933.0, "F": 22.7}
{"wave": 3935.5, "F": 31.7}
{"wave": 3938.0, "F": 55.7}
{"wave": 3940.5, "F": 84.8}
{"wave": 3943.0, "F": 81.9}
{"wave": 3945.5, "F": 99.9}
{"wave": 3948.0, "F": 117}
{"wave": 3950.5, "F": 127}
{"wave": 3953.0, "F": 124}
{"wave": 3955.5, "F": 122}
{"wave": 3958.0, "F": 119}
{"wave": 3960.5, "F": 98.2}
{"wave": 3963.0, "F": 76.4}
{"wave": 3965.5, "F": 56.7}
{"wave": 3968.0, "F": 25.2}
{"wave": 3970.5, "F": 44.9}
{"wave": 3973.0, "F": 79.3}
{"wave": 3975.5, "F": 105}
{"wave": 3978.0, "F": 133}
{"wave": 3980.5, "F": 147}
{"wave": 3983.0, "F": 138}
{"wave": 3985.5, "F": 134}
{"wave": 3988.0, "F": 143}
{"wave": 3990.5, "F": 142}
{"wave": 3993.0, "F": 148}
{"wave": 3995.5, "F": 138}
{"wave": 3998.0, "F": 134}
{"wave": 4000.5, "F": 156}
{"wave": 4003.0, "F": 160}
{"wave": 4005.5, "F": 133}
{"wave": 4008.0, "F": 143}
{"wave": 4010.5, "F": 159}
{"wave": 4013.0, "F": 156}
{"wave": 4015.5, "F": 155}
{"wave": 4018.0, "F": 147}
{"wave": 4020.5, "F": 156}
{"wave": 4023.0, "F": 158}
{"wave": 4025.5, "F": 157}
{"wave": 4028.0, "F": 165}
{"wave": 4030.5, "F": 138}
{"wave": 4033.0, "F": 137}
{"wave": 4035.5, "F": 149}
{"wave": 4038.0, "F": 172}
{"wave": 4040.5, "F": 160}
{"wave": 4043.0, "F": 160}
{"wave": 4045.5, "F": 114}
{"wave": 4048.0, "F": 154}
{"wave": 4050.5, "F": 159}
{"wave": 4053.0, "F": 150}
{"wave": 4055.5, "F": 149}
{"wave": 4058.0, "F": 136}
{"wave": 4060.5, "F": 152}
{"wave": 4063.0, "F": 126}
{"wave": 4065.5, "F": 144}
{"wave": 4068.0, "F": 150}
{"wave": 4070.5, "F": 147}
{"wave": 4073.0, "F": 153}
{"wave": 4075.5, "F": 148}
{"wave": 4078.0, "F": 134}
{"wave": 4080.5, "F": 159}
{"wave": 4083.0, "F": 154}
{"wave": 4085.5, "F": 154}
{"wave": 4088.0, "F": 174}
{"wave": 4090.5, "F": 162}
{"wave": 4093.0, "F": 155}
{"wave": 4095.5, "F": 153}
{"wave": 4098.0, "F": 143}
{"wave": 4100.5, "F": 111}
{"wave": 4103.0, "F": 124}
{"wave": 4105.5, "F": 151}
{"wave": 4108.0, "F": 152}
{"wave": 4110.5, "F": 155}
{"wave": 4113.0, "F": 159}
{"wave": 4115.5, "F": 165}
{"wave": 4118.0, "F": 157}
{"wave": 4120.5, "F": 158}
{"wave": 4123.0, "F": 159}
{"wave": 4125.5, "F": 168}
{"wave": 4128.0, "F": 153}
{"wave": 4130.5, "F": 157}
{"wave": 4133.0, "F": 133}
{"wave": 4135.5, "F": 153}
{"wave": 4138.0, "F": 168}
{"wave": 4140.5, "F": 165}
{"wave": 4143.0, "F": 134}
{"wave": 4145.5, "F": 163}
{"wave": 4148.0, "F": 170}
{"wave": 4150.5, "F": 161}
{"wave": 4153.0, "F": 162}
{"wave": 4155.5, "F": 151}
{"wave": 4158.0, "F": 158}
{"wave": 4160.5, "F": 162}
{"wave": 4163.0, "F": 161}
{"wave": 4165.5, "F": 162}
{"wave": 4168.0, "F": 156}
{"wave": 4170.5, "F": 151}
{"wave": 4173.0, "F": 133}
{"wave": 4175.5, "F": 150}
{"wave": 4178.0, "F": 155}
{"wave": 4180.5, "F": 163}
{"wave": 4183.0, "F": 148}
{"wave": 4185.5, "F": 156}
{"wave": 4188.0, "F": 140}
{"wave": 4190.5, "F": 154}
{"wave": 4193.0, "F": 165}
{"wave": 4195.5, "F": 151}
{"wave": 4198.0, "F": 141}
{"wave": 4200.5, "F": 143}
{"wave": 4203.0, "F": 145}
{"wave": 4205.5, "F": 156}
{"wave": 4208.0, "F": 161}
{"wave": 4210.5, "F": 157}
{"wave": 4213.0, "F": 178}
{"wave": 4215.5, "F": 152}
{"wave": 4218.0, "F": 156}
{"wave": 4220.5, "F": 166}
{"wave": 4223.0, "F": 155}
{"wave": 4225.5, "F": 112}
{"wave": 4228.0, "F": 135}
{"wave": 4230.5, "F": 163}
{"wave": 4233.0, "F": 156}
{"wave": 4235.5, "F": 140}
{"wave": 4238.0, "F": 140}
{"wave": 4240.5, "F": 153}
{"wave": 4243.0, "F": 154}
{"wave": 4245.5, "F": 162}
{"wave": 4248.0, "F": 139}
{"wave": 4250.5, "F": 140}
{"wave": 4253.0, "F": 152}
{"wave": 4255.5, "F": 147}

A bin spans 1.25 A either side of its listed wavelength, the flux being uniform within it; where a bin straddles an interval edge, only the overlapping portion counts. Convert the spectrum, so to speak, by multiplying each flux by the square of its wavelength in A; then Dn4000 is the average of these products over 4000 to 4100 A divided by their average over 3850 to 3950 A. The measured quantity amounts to 1.69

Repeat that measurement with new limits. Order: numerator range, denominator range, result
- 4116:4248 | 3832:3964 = 1.85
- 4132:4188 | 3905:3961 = 1.80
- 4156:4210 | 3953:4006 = 1.46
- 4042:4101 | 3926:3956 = 1.95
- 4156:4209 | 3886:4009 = 1.61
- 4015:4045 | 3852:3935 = 1.68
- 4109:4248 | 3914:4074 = 1.36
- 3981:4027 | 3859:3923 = 1.48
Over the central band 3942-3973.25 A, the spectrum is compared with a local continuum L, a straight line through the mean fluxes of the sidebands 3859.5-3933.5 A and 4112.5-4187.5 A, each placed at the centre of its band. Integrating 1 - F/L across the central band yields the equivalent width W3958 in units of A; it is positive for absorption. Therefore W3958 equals 6.2 A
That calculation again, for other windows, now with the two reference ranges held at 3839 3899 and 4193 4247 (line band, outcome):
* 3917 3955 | 8.18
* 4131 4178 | -4.52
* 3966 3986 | 2.98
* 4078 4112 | -4.28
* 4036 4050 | -3.08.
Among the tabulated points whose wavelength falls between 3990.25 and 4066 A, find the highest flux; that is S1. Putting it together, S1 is 172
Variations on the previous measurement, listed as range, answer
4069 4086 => 159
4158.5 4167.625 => 162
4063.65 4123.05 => 174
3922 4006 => 160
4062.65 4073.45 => 153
